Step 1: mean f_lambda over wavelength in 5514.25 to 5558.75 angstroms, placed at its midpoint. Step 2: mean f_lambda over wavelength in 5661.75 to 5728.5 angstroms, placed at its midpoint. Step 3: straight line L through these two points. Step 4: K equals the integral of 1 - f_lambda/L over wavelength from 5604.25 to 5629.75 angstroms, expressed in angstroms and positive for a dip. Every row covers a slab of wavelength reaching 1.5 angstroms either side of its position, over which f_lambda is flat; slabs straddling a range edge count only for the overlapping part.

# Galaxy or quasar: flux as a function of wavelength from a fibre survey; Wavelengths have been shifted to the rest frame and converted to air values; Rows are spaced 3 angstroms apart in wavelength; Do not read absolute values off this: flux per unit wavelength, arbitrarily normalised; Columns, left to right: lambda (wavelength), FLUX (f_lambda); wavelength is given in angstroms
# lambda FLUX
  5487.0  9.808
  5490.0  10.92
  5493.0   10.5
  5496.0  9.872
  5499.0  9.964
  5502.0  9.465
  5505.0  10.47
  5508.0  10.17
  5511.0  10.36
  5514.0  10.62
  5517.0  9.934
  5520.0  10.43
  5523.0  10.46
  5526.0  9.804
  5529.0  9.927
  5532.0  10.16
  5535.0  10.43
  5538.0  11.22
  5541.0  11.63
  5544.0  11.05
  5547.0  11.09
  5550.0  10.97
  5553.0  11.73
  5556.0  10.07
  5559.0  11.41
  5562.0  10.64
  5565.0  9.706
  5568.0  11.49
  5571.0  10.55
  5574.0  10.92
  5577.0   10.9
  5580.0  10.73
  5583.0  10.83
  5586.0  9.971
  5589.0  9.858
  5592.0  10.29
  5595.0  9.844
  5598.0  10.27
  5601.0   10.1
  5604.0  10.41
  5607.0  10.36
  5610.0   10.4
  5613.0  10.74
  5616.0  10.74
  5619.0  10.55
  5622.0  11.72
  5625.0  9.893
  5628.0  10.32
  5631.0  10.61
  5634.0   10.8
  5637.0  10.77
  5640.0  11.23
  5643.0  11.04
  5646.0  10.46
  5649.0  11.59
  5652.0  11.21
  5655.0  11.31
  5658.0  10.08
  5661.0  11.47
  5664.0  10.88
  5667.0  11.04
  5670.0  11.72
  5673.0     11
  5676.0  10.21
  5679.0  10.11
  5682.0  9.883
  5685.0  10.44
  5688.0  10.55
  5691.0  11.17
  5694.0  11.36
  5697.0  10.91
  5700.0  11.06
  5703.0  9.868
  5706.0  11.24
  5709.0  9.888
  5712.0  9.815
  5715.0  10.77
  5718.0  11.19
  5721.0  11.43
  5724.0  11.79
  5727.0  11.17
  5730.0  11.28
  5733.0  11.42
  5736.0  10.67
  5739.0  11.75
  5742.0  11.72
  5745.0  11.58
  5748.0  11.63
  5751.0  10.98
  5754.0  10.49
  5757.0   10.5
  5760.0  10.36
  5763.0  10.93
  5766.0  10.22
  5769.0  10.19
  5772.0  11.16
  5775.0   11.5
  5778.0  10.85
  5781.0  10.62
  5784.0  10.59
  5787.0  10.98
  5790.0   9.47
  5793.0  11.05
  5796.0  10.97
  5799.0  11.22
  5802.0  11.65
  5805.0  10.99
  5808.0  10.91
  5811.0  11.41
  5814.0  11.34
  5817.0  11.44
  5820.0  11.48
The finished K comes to 0.36 angstroms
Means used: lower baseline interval 10.7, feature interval 10.6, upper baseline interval 10.8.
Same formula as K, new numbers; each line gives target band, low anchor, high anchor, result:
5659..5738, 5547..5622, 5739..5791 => -0.76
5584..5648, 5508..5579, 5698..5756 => 1.81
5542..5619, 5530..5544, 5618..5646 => 1.41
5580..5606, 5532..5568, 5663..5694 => 1.46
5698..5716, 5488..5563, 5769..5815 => 0.62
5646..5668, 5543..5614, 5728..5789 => -0.59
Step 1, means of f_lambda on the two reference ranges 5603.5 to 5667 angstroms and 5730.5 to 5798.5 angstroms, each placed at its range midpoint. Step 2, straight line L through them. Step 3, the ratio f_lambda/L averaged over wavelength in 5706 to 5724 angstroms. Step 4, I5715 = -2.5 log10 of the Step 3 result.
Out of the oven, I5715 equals 0.01 mag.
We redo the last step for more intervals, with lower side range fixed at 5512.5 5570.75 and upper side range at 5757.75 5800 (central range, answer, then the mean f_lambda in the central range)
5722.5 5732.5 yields -0.07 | 11.4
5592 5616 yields 0.04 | 10.3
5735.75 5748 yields -0.08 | 11.5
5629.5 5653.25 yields -0.03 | 11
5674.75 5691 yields 0.04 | 10.3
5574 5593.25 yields 0.02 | 10.5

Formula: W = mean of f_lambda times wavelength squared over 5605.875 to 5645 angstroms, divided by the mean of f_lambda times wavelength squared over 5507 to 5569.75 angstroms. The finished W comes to 1.04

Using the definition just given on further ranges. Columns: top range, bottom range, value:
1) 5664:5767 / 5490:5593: 1.10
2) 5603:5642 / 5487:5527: 1.09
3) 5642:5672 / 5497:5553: 1.11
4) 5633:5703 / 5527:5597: 1.06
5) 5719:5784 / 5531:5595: 1.10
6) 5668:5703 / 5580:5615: 1.07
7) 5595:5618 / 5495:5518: 1.07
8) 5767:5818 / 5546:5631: 1.11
